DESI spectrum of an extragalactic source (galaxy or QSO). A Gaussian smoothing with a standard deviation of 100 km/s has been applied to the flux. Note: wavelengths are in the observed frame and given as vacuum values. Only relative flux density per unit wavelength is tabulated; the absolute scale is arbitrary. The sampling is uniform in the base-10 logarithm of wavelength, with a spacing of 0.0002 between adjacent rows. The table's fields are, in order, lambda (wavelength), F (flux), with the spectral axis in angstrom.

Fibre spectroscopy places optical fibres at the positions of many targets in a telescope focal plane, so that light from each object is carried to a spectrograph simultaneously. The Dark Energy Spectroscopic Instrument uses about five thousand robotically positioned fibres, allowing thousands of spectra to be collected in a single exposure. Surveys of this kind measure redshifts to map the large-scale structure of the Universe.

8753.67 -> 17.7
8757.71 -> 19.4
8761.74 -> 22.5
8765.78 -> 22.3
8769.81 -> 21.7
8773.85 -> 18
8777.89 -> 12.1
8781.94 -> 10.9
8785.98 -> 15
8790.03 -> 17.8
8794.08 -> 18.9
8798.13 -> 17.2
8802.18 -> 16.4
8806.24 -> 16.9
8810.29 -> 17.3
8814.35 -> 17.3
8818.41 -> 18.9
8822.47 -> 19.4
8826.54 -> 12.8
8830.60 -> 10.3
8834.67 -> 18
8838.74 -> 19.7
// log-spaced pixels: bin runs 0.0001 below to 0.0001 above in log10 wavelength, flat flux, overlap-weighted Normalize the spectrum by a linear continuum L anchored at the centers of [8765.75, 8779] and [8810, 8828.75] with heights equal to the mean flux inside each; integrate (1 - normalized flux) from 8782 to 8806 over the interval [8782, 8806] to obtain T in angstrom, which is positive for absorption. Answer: 1.66 angstrom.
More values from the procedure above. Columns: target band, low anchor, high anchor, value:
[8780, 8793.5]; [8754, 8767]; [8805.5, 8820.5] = 2.9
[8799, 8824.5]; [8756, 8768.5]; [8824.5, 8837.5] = -2.6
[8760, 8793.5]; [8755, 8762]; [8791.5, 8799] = 3.0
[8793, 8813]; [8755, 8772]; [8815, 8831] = 0.6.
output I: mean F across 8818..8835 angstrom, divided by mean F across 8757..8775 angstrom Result 0.7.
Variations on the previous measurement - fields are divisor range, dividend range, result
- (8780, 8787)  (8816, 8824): 1.50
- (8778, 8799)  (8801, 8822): 1.13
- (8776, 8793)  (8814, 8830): 1.16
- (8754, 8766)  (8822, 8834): 0.67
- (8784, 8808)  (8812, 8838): 0.96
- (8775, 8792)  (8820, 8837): 1.08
